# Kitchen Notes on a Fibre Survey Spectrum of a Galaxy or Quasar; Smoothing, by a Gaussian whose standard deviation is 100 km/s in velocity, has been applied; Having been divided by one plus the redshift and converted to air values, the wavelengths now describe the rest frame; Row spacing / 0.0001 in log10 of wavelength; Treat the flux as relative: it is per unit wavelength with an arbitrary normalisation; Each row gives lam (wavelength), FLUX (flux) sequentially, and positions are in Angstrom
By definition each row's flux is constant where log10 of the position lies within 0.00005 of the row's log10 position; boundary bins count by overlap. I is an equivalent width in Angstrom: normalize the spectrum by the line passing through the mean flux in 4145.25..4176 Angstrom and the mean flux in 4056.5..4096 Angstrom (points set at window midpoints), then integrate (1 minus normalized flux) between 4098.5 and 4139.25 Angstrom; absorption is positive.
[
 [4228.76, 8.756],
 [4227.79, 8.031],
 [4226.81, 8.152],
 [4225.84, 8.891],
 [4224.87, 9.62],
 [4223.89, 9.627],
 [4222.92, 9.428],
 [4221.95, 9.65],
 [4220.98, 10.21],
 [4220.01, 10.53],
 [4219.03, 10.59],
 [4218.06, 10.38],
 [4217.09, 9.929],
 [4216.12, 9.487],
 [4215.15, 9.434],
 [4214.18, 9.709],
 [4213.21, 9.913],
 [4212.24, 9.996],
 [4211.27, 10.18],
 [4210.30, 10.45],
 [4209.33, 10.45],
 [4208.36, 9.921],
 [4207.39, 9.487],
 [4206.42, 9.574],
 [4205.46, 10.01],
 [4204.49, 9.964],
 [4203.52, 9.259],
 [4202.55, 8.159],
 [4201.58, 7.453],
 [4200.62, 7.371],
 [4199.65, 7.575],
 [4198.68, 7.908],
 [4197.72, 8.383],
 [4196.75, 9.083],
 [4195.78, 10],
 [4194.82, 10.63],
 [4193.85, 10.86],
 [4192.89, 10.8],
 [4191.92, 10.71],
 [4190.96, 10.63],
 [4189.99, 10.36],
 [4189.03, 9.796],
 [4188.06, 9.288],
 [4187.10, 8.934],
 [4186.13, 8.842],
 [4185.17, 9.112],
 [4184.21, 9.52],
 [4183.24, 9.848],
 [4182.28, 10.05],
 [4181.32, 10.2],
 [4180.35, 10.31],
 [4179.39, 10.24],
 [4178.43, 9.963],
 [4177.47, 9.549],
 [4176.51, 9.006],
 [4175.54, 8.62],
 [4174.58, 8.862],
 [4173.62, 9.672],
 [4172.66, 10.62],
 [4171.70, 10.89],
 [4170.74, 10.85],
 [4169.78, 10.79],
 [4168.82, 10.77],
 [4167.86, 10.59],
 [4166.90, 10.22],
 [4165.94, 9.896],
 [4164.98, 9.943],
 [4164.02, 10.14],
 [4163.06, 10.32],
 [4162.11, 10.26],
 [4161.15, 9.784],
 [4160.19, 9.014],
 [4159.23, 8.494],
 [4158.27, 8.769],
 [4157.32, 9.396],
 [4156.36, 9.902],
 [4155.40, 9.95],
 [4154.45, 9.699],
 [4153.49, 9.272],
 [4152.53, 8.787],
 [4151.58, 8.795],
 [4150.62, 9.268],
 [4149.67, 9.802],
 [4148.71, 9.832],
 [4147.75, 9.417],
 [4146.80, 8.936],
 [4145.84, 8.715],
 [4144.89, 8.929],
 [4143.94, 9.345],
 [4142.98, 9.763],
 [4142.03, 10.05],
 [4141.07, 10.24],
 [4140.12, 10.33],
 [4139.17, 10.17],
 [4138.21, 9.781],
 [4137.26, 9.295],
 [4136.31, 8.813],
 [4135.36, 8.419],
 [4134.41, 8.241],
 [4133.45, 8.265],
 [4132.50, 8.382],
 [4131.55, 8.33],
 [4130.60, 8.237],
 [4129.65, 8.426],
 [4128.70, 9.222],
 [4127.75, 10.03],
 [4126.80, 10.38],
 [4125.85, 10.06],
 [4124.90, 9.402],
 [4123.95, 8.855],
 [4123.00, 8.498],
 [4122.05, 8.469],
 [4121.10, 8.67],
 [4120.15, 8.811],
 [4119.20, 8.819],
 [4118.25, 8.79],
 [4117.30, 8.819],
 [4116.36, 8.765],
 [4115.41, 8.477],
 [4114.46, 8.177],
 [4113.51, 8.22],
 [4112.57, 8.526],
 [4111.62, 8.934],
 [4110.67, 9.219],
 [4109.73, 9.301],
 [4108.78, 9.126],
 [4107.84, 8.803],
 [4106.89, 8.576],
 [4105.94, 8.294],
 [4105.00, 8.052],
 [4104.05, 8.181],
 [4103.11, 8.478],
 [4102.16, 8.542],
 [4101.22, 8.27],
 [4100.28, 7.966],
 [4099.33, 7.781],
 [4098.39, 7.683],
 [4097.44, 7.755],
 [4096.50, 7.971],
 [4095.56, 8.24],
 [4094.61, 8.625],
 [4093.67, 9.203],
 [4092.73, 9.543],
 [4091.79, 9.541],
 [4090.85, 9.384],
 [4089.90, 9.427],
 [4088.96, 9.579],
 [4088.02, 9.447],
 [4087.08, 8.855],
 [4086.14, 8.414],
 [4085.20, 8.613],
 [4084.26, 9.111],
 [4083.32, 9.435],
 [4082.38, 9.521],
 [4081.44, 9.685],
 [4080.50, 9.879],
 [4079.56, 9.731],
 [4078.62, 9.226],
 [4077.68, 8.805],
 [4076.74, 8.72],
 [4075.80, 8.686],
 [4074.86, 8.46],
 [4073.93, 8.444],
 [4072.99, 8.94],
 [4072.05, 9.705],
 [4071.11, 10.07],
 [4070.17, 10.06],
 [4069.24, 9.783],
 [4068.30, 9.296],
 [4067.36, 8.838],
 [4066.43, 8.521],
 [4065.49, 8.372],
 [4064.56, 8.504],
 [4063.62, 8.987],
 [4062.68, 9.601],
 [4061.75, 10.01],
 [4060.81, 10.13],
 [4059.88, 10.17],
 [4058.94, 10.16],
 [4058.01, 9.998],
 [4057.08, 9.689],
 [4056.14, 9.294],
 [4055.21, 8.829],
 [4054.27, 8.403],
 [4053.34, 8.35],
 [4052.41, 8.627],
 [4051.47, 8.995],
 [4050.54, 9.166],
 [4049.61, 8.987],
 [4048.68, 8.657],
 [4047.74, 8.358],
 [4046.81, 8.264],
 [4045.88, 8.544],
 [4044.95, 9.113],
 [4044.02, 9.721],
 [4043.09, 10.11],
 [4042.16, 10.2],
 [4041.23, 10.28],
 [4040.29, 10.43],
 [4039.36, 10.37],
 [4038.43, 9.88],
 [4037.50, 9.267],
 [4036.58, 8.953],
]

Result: 3.2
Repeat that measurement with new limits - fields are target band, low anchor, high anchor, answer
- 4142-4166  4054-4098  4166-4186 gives 0.8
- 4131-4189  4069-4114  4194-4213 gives -2.7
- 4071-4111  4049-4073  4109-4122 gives 0.6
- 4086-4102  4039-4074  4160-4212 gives 1.3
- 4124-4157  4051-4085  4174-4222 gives 0.5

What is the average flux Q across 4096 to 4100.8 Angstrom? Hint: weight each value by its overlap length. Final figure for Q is 7.84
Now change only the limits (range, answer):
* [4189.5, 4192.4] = 10.6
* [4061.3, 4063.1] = 9.84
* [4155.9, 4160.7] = 9.11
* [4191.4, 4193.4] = 10.8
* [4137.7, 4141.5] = 10.1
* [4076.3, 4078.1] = 8.76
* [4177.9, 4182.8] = 10.2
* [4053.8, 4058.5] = 9.25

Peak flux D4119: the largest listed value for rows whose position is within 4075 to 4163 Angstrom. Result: 10.38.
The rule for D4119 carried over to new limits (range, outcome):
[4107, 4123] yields 9.301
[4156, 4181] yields 10.89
